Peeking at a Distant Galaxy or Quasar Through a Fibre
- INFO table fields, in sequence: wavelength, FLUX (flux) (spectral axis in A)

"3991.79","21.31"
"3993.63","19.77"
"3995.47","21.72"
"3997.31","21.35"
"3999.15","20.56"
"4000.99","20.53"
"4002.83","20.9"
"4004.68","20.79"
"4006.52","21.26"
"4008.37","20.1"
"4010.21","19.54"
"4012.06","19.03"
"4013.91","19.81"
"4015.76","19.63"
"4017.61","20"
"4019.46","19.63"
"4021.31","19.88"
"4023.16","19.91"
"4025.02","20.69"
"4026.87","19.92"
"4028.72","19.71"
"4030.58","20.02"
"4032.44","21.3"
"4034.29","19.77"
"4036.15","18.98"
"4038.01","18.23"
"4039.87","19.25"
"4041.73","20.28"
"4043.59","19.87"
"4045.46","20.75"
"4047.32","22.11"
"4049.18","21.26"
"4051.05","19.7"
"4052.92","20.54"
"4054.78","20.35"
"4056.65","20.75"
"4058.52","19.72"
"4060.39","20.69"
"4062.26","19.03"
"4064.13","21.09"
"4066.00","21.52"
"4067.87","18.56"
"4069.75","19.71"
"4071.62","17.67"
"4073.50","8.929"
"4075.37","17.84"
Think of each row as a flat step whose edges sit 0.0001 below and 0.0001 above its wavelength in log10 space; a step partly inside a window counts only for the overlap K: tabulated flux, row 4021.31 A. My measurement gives 19.88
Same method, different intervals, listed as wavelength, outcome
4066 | 21.52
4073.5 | 8.929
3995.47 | 21.72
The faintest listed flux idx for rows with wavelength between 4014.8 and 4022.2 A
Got 19.63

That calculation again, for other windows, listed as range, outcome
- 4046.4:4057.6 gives 19.7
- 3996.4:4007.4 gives 20.53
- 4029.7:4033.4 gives 20.02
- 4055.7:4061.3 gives 19.72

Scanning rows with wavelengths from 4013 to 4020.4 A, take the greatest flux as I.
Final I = 20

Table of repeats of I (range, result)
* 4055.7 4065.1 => 21.09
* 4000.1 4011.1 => 21.26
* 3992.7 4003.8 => 21.72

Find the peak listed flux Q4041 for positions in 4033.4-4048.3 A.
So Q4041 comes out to 22.11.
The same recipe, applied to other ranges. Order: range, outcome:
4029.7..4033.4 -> 21.3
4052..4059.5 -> 20.75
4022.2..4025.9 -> 20.69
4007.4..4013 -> 20.1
